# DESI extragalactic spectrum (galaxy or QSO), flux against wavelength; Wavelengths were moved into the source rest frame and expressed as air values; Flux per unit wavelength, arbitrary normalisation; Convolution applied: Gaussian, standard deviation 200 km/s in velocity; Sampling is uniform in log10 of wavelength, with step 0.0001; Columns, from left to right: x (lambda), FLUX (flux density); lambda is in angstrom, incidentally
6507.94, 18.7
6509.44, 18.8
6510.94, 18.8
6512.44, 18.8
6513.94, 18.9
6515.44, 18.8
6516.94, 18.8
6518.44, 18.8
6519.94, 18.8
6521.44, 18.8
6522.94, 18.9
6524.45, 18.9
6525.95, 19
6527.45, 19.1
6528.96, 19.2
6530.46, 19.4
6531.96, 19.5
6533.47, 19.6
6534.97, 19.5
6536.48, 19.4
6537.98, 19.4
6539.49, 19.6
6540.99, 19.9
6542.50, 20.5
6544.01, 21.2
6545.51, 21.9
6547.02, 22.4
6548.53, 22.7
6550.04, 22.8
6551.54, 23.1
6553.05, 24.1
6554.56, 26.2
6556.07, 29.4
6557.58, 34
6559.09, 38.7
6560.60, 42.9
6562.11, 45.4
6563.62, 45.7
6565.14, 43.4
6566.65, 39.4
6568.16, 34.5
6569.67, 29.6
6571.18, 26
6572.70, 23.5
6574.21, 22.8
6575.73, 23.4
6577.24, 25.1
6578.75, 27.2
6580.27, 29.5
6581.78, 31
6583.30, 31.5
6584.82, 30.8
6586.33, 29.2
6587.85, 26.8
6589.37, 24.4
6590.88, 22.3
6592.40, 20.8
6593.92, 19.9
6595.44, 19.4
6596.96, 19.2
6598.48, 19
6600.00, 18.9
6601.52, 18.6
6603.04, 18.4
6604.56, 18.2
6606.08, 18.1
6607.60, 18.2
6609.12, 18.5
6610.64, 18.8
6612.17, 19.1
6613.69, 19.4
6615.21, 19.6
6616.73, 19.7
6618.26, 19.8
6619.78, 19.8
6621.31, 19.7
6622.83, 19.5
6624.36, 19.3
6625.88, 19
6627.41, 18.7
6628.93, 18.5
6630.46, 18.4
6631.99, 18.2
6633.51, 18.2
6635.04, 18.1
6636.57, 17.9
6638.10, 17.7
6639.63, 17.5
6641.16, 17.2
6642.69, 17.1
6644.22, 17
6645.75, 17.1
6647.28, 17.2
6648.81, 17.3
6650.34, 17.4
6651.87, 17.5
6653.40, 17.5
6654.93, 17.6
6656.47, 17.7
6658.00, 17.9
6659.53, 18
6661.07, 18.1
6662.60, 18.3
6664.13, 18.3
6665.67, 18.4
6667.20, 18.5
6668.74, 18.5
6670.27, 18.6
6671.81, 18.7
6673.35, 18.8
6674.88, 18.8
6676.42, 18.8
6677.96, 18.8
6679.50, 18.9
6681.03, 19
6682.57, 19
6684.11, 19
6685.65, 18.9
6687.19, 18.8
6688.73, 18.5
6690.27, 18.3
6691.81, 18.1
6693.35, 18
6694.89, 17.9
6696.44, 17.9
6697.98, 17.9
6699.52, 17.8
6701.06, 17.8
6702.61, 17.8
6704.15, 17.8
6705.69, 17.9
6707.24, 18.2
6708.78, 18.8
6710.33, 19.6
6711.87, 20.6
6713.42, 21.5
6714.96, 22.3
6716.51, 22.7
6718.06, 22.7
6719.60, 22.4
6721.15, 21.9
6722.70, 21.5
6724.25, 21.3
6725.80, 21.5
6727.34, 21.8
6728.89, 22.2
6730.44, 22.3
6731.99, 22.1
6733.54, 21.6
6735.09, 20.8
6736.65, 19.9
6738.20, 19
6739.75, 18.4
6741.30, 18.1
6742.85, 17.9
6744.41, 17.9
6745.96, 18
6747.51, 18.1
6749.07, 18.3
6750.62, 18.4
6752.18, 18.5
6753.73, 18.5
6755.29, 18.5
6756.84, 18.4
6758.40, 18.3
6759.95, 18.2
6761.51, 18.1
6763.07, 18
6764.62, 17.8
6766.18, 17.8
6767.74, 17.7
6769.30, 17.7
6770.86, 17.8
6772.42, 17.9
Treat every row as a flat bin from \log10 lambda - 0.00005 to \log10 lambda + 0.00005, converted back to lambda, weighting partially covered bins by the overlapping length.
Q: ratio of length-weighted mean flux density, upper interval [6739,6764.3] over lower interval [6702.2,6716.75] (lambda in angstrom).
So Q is 0.9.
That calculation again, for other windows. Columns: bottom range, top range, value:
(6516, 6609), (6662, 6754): 0.79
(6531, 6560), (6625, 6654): 0.76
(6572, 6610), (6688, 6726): 0.85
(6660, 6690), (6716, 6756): 1.08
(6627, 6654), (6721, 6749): 1.14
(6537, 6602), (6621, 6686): 0.68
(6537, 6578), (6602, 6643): 0.66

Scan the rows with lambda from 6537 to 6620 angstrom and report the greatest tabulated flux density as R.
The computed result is 45.7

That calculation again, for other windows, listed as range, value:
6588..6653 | 24.4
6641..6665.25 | 18.3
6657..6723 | 22.7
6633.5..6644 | 18.2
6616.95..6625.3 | 19.8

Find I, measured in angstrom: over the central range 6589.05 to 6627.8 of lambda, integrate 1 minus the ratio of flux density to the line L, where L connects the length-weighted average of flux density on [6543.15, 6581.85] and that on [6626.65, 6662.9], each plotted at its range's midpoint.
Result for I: 6.0 angstrom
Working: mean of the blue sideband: 29.8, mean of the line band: 19.4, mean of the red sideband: 17.7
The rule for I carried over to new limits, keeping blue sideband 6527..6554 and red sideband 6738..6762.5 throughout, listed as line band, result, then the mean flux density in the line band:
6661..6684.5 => 0.65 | 18.7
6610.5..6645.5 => 2.05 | 18.6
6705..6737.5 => -4.39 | 21.1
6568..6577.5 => -2.59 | 26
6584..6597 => -2.39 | 23.9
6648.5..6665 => 1.36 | 17.8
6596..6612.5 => 1.15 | 18.6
